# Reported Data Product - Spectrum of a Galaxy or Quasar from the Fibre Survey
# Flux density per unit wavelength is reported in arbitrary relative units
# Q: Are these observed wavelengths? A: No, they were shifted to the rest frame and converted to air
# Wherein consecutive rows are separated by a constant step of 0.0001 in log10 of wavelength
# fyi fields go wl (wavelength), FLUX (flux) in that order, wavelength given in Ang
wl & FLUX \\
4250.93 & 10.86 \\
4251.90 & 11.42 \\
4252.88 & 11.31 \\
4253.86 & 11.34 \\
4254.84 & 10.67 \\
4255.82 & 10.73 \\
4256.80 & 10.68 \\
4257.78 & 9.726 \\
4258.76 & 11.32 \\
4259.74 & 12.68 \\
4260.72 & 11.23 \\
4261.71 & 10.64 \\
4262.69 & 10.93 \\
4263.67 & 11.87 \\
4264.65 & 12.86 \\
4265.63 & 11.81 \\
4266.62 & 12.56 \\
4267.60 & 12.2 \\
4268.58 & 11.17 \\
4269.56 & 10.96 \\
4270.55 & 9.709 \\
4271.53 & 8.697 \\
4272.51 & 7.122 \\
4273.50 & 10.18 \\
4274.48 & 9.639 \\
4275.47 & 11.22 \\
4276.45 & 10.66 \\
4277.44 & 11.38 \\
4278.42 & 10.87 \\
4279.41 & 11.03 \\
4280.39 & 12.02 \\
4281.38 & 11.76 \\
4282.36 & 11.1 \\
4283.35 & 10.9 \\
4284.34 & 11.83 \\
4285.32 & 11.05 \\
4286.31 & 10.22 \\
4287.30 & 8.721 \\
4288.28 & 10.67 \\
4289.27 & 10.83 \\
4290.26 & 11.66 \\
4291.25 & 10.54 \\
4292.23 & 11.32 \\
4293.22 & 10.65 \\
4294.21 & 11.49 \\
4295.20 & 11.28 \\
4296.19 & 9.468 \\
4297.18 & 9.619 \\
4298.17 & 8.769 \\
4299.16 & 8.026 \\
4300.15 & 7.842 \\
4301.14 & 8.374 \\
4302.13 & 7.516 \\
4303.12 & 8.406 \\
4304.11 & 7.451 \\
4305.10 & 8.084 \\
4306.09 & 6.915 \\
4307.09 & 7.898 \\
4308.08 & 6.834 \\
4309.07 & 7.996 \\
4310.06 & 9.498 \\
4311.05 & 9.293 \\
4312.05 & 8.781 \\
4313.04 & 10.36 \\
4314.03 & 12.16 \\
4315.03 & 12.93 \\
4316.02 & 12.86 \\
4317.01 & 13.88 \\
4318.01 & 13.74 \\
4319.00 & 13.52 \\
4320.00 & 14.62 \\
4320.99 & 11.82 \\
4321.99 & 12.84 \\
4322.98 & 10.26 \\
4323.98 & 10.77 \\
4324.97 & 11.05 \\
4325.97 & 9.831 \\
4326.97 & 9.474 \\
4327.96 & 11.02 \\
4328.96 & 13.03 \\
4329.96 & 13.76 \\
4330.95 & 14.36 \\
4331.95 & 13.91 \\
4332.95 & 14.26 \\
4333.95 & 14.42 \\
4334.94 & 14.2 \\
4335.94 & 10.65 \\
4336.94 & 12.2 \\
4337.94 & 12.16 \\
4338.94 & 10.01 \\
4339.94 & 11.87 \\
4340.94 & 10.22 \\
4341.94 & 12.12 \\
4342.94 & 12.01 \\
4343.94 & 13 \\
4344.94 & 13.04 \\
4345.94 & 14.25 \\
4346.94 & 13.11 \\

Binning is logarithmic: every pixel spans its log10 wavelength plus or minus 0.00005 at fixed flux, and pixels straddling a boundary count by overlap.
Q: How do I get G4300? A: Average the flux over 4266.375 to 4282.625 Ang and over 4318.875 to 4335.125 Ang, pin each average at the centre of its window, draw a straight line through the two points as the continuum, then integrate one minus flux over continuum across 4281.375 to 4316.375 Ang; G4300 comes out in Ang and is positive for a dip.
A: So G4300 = 5.27 Ang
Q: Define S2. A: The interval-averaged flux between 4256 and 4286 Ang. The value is 11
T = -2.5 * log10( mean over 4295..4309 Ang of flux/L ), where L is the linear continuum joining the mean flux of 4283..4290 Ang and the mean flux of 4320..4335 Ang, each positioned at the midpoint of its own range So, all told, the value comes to 0.34 mag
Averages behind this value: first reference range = 10.6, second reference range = 12.4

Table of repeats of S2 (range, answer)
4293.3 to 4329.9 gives 10.3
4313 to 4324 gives 12.6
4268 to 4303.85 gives 10.2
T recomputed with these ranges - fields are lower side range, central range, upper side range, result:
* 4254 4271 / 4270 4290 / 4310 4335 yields 0.10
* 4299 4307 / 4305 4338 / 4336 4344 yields -0.18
